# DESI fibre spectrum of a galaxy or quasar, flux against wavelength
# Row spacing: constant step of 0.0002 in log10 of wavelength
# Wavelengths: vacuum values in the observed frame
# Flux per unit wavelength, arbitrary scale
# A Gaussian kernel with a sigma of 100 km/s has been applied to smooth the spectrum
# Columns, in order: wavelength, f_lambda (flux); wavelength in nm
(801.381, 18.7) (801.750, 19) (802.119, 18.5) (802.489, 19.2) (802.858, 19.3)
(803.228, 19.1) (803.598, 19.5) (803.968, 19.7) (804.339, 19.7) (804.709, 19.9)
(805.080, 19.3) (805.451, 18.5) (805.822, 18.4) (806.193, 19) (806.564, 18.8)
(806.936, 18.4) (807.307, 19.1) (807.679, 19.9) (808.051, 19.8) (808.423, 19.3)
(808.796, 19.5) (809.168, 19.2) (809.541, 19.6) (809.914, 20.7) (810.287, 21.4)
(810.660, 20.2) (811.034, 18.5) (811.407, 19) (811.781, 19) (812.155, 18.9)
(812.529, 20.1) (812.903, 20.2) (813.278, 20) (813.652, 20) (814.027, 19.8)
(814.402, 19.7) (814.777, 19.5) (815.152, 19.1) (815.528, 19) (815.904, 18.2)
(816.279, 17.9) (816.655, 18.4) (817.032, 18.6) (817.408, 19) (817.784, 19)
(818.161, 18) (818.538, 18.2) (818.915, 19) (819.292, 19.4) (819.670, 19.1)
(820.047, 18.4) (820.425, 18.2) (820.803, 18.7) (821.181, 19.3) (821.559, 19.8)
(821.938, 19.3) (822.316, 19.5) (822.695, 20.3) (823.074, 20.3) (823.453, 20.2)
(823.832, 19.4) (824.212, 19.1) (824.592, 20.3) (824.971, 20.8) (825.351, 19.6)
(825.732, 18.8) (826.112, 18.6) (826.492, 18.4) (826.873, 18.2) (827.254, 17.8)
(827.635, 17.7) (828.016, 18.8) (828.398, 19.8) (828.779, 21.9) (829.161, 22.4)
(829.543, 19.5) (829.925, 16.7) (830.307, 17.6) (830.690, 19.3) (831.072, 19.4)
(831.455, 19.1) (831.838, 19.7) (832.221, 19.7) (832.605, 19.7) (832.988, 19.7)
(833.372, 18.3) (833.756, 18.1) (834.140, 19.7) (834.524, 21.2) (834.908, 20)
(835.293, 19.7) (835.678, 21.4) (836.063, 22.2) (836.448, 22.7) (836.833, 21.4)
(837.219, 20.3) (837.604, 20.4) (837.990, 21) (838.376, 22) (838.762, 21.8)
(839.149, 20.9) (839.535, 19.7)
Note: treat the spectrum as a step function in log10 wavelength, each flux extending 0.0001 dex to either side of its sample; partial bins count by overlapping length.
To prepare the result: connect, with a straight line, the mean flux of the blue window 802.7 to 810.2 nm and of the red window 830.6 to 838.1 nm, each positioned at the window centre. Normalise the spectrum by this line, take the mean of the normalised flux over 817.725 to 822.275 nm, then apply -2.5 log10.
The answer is 0.049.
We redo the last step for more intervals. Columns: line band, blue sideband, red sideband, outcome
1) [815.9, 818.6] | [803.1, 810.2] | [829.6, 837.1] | 0.06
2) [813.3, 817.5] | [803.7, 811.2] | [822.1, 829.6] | 0.02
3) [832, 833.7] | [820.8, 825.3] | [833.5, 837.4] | 0.07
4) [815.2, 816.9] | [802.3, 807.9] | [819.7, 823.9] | 0.05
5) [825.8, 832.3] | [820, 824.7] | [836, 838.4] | 0.07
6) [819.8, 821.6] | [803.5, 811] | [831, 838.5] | 0.06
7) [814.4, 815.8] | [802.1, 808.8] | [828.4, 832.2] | 0.01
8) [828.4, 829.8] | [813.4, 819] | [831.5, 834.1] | -0.09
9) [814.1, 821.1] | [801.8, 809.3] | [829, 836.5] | 0.04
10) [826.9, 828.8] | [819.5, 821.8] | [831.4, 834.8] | 0.02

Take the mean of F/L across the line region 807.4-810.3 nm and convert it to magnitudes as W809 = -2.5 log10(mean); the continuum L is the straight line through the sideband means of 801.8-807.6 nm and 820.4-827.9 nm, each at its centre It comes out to -0.04 mag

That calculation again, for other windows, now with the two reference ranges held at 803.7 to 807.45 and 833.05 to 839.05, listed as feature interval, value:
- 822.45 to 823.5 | -0.01 mag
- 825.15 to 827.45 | 0.09 mag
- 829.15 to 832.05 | 0.07 mag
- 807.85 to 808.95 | -0.02 mag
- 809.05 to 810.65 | -0.05 mag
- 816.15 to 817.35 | 0.07 mag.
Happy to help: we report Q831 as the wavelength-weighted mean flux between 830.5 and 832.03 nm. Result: 19.4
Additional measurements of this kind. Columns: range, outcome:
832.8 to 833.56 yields 19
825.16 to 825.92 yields 19.2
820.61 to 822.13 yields 19.3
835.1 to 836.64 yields 21.5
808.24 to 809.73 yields 19.4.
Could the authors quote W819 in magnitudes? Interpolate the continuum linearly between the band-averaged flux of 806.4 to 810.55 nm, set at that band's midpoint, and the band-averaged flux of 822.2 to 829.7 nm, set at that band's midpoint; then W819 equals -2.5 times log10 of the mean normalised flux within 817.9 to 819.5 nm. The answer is 0.05 mag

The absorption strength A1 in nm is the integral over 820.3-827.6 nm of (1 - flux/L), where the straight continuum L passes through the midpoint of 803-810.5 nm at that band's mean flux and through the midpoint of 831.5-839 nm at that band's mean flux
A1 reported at 0.28 nm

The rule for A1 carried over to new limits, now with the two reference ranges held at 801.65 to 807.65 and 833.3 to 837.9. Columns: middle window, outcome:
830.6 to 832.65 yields 0.09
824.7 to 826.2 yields 0.04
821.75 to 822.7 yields 0.02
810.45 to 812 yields 0.02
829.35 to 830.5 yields 0.13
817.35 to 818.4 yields 0.06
